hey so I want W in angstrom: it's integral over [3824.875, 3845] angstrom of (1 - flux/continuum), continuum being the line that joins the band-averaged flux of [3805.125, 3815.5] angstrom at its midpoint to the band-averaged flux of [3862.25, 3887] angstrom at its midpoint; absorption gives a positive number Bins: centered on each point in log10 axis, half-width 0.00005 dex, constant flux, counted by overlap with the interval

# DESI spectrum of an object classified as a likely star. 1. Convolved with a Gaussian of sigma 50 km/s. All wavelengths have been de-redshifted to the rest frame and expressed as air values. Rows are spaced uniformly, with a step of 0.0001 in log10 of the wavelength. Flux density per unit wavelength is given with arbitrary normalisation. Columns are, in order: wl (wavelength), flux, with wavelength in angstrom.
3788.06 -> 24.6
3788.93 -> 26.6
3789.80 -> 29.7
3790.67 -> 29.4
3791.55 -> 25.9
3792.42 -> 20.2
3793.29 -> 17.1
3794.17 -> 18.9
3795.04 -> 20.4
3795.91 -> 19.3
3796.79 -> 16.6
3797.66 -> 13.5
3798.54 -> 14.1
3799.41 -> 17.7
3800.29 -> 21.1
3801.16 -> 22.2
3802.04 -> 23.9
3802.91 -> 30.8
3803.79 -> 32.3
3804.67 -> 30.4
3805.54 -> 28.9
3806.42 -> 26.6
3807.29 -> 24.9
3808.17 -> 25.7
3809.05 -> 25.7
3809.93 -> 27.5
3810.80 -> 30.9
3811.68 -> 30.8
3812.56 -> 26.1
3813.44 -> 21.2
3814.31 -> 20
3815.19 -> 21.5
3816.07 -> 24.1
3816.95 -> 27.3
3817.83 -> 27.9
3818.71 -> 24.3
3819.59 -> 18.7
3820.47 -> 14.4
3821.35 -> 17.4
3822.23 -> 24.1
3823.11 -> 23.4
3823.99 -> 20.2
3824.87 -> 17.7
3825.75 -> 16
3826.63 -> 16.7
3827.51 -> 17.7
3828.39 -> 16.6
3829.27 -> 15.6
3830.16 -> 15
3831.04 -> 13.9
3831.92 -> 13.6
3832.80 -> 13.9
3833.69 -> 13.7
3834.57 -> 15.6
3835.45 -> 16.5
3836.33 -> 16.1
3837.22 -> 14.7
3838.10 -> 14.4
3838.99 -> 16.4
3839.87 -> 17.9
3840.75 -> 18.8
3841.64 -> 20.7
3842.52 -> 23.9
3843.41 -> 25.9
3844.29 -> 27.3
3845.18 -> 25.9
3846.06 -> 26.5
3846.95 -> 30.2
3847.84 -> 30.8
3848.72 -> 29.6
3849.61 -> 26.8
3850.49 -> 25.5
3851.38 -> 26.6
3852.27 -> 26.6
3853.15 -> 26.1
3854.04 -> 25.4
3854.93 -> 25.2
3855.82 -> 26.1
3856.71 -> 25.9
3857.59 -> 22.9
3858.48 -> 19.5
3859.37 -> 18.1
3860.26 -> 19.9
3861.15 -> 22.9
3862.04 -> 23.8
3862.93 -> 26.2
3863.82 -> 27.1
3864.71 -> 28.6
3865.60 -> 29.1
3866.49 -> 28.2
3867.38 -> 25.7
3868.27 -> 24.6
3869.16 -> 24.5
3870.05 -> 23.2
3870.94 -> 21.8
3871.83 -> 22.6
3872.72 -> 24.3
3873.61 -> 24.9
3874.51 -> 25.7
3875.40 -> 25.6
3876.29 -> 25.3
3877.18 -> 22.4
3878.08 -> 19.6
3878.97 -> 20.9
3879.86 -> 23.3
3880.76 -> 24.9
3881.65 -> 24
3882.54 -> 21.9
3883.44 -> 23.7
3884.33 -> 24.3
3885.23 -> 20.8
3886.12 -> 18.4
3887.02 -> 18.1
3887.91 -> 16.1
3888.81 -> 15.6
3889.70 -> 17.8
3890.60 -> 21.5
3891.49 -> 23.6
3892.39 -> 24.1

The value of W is 6.2 angstrom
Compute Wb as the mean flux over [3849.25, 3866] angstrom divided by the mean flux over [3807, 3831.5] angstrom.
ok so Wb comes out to 1.2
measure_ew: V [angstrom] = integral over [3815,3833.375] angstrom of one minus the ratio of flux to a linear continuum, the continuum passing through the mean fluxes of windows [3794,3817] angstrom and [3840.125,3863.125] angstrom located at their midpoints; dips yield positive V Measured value 4.0 angstrom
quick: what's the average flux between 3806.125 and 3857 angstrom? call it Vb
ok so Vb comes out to 22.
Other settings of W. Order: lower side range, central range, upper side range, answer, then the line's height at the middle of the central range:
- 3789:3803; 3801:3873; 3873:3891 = -4.89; 21.5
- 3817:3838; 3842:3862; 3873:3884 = -4.77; 20.5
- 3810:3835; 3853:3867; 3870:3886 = -1.57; 22.2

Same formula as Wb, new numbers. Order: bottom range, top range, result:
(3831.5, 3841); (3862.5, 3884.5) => 1.58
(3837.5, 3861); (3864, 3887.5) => 0.99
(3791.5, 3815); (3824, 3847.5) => 0.80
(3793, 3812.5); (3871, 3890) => 0.93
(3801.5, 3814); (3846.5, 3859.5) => 0.94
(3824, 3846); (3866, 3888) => 1.29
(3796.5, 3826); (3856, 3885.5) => 1.03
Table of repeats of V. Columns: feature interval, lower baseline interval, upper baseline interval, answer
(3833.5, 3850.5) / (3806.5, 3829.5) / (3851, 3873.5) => 1.2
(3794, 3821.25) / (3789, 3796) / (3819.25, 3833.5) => -4.3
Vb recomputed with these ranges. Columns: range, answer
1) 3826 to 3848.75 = 19.3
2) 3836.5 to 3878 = 24.1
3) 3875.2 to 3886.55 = 22.6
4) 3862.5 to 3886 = 24.3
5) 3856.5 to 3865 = 23.3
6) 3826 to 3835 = 15.2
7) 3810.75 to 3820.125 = 24.4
